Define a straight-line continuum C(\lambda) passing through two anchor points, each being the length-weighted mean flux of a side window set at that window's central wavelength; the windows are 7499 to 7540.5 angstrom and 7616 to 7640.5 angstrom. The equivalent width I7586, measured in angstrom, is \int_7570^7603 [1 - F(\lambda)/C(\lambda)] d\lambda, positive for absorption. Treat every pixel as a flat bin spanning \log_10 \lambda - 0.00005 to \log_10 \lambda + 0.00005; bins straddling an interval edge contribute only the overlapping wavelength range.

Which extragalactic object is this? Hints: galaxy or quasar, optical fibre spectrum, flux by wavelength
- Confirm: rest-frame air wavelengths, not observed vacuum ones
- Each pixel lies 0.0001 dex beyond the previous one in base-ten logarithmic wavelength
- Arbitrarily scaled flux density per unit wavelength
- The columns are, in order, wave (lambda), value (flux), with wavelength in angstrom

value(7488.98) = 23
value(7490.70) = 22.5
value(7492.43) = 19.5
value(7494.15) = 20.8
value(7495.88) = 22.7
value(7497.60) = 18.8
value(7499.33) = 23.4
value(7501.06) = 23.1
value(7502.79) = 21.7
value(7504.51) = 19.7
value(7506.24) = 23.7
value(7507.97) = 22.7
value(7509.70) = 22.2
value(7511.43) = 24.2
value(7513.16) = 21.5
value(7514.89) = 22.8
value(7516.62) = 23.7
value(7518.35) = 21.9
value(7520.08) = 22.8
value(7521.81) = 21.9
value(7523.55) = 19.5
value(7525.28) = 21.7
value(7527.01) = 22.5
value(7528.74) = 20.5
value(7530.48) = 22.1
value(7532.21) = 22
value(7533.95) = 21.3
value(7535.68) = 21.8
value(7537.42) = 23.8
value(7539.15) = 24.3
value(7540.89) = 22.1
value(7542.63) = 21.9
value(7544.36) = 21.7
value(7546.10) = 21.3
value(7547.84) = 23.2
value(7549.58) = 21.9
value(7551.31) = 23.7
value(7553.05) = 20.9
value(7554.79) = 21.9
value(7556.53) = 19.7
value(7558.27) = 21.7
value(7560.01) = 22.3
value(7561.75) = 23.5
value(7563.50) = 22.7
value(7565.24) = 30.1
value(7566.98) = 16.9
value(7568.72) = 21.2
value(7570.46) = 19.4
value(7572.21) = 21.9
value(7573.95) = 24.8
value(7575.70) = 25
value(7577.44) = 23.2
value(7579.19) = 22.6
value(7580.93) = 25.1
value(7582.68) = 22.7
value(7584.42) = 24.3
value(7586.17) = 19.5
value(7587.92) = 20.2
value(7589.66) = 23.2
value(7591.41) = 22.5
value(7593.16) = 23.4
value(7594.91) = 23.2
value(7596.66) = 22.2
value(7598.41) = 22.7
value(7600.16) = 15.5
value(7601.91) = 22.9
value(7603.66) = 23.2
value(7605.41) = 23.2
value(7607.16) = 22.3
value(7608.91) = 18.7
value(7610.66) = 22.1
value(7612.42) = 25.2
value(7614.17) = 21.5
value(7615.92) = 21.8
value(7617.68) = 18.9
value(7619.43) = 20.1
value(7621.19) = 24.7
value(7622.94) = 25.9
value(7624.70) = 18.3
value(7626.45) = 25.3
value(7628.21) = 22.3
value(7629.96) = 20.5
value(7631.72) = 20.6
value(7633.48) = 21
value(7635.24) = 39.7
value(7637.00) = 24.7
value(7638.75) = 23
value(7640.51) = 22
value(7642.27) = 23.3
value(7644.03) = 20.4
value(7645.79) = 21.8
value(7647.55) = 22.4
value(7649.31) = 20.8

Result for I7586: 0.8 angstrom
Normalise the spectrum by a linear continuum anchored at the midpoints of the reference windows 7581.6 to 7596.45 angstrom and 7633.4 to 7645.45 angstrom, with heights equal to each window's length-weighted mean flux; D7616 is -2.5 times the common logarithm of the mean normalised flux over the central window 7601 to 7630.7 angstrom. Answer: 0.075 mag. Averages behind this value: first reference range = 22.4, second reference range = 25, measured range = 22.2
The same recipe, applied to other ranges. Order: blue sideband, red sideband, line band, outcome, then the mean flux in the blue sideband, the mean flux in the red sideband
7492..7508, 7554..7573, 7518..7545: -0.01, 21.6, 21.9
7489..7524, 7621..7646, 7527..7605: 0.02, 22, 23.6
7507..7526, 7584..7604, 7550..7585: -0.03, 22.3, 21.8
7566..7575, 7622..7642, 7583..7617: 0.02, 21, 23.9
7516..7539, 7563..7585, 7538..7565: 0.01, 22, 23.1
